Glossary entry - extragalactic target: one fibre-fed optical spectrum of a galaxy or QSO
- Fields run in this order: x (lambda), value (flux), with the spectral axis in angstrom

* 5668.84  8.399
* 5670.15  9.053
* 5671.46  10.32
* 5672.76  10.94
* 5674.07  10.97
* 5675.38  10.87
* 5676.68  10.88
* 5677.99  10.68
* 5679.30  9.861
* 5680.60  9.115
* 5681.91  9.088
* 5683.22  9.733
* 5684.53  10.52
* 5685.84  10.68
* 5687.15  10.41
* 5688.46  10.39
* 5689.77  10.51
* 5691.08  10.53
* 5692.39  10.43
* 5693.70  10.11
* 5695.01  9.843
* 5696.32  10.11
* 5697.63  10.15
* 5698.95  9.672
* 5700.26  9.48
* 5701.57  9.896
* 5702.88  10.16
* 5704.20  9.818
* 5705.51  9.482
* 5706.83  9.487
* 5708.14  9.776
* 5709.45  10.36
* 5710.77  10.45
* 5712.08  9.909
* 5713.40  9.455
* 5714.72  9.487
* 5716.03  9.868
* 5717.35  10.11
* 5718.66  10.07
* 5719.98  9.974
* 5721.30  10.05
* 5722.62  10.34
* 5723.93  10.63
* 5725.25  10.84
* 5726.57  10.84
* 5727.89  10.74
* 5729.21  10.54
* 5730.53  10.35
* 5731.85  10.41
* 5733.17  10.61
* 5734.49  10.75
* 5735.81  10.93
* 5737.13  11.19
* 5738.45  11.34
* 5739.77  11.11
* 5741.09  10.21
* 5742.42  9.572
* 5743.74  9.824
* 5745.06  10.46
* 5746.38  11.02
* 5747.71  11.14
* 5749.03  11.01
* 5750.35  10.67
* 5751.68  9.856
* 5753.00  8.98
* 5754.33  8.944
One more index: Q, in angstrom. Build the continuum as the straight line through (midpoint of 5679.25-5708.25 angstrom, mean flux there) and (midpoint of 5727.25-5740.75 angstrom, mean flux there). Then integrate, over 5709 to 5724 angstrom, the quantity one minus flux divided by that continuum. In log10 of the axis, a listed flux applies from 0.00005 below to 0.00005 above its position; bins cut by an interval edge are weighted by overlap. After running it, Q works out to 0.6 angstrom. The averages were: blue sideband 9.97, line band 10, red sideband 10.8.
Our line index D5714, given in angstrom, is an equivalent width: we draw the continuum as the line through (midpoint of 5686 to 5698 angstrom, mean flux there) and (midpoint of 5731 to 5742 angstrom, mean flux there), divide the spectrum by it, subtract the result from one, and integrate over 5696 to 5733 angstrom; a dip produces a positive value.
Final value 1.6 angstrom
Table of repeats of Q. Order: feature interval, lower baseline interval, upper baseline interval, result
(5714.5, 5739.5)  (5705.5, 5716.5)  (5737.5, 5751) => -0.68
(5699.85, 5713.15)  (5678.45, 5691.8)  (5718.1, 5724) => 0.35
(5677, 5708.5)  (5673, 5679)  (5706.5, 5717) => 1.06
